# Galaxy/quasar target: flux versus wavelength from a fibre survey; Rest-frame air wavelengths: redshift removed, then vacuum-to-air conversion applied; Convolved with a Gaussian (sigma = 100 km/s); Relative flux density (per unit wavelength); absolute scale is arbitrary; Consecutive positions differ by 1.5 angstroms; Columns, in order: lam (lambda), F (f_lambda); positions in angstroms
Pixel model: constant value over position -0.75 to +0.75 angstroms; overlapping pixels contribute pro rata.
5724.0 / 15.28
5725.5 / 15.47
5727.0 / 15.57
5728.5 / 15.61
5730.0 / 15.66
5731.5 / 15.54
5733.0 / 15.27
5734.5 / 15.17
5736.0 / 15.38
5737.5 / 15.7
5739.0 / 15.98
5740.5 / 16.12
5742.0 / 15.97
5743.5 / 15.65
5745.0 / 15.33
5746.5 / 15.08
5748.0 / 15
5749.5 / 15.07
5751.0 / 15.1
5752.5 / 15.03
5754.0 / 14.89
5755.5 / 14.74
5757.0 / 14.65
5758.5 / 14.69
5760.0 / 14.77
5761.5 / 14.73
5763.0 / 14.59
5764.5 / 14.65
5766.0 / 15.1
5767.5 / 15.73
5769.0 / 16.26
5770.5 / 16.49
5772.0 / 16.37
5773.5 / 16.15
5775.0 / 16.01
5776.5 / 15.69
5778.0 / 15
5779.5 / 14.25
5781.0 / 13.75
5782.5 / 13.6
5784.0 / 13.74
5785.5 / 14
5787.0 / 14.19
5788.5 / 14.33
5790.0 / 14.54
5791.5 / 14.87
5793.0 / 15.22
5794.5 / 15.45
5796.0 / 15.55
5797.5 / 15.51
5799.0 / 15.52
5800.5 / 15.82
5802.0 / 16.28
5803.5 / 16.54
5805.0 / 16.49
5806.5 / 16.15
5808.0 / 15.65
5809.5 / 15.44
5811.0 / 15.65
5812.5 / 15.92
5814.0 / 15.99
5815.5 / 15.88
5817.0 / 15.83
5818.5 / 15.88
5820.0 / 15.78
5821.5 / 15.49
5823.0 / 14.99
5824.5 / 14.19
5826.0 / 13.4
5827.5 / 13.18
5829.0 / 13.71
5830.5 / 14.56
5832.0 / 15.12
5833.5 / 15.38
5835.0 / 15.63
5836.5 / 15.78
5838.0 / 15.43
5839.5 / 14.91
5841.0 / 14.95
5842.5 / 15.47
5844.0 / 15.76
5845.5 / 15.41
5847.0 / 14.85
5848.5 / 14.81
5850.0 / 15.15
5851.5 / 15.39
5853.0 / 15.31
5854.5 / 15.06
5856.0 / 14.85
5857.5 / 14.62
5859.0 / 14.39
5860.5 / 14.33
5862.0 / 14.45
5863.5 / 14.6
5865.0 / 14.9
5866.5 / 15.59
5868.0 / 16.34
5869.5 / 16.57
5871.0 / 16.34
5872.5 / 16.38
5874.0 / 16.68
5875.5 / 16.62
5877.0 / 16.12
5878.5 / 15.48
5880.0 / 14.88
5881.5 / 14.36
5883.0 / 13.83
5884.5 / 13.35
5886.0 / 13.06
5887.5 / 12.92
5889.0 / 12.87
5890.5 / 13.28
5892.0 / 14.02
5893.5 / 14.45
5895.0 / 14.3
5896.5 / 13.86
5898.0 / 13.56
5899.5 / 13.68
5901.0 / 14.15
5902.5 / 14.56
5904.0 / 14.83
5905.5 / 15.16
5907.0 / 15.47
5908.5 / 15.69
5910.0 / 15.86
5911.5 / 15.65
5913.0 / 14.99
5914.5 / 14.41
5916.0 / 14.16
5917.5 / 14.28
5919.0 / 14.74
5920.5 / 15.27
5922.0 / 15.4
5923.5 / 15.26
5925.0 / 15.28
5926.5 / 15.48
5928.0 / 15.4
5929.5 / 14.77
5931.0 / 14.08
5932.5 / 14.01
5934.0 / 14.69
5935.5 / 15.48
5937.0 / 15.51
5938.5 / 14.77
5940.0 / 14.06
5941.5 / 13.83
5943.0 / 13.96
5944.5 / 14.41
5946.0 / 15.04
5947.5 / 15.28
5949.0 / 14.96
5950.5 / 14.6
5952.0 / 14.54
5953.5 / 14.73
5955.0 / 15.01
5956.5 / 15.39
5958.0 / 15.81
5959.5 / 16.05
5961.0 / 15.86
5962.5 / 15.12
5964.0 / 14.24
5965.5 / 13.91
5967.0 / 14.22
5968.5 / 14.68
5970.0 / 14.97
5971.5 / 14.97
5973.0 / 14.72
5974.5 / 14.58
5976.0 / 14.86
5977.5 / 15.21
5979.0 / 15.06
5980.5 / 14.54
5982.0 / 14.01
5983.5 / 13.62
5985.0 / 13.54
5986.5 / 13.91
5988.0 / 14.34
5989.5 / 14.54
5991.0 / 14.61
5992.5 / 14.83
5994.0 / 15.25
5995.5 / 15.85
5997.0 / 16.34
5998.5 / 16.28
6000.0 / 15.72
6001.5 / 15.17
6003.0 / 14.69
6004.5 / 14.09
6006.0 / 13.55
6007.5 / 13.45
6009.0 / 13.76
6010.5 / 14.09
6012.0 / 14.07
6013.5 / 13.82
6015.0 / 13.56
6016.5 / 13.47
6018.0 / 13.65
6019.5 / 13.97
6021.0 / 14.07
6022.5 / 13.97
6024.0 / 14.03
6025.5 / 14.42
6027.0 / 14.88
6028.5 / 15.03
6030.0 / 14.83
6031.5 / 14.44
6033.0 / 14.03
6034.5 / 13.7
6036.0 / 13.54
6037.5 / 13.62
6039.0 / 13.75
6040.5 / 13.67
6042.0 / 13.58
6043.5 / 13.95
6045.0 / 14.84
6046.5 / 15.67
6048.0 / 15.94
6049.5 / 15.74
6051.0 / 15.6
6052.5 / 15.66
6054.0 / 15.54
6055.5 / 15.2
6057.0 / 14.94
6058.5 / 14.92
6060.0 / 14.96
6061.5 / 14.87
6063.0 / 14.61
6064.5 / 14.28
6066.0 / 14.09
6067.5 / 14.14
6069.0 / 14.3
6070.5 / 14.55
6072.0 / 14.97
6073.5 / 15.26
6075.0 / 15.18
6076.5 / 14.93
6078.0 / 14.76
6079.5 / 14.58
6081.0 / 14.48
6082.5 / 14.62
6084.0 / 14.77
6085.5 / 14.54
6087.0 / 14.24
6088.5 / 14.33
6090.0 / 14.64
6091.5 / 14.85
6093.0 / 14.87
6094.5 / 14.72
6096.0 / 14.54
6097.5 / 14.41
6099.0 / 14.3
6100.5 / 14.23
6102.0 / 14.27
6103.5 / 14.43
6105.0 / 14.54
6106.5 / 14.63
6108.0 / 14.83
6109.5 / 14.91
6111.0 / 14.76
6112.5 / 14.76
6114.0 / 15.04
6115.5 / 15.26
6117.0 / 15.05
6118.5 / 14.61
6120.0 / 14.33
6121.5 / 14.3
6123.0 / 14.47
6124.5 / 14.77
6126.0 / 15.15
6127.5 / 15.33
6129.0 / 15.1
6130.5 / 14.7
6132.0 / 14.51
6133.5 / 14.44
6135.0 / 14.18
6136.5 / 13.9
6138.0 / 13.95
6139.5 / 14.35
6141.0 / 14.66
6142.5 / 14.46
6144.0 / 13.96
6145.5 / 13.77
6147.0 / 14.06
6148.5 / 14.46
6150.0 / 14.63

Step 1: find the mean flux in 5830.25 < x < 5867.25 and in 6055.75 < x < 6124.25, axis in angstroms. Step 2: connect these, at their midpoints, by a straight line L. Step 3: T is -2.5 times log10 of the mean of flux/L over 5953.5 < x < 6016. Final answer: 0.01 mag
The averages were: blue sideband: 15.1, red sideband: 14.7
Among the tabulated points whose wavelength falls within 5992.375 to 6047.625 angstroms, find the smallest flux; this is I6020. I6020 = 13.45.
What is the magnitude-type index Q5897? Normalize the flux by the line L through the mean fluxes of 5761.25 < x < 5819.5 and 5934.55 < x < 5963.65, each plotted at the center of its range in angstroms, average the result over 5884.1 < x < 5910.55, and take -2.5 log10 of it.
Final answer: 0.068 mag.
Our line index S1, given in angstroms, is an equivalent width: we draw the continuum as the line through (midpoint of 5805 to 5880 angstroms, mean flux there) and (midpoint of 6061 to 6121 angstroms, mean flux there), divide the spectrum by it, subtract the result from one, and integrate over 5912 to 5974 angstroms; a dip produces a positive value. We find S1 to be 0.8 angstroms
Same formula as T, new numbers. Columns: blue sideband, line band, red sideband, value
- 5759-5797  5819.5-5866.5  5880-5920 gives -0.02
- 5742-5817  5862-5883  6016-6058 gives -0.05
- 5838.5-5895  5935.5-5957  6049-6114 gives 0.01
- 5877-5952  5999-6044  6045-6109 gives 0.05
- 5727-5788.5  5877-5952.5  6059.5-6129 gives 0.03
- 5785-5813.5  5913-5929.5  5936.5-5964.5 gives 0.00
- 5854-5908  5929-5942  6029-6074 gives 0.01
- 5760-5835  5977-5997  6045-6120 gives 0.02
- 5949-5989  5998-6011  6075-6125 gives 0.01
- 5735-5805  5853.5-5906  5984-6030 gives 0.01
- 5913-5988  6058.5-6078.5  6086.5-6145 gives 0.00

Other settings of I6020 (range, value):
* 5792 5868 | 13.18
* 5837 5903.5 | 12.87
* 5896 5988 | 13.54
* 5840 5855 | 14.81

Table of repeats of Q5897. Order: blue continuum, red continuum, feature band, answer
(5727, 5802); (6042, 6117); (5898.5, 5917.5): 0.01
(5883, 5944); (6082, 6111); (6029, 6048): 0.02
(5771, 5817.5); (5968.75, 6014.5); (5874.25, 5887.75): 0.03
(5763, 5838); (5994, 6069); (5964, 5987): 0.02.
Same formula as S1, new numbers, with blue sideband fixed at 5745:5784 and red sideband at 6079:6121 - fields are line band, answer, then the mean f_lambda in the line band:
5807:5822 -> -0.8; 15.8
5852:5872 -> -0.3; 15.2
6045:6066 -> -0.7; 15.2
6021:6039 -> 0.6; 14.2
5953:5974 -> -0.2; 15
